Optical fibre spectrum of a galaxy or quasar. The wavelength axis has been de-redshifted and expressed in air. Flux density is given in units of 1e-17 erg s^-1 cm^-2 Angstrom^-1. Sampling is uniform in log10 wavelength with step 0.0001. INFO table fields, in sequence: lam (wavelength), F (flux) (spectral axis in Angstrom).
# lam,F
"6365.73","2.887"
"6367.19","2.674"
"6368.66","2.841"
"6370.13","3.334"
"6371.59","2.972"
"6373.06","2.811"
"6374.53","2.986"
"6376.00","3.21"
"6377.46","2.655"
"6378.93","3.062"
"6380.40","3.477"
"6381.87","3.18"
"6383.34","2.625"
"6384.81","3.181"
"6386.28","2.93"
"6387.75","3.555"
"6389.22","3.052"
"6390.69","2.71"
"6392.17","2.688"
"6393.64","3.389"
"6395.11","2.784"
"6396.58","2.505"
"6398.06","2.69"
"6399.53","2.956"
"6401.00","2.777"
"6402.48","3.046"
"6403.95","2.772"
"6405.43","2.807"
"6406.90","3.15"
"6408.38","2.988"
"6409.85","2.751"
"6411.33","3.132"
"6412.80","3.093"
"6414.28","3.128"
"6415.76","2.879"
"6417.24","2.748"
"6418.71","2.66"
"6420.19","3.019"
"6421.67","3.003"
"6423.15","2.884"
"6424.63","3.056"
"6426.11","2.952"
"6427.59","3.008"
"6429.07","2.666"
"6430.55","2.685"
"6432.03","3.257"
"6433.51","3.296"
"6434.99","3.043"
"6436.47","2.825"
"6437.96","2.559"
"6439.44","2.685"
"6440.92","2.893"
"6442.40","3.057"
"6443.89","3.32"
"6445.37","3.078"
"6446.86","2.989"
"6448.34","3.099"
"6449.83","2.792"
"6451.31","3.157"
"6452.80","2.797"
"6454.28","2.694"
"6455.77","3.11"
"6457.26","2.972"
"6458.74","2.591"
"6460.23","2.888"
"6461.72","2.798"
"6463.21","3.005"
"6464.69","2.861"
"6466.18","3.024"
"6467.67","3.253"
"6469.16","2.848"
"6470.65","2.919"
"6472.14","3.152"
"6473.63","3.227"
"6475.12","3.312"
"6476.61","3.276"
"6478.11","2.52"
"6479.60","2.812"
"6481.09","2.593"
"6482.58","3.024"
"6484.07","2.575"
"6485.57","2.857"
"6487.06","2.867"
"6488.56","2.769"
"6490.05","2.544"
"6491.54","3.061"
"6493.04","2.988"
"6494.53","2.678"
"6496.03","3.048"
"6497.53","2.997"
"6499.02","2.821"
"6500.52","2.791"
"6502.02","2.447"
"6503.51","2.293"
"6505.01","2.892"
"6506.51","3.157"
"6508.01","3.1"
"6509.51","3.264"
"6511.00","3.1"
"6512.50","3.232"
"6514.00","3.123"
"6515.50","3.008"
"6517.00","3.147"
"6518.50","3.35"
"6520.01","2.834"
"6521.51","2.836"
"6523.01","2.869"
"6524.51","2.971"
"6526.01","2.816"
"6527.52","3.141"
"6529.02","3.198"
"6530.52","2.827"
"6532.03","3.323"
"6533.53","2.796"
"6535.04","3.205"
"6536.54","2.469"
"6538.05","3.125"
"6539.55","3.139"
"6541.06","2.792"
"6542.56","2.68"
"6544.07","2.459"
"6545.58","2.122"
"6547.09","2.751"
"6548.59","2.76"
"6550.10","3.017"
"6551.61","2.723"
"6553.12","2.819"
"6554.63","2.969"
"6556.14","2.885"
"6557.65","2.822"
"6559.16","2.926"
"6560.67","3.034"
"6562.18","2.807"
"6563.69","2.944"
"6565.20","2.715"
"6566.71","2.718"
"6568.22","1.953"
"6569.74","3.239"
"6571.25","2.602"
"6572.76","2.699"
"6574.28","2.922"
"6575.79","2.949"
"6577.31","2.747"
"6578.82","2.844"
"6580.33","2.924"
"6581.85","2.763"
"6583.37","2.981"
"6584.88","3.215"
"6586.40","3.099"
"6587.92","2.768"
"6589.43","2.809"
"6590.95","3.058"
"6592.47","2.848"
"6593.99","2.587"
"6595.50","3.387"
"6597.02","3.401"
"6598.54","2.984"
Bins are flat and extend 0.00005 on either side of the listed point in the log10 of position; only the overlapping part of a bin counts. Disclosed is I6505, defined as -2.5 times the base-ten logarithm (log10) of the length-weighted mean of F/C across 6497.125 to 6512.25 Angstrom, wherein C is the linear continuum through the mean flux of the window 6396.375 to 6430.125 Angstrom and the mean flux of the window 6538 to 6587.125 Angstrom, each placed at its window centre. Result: -0.02 mag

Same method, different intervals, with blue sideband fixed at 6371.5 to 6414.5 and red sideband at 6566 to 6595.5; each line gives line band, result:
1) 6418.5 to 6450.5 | -0.004 mag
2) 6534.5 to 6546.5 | 0.050 mag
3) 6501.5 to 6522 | -0.039 mag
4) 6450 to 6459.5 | 0.016 mag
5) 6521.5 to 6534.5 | -0.040 mag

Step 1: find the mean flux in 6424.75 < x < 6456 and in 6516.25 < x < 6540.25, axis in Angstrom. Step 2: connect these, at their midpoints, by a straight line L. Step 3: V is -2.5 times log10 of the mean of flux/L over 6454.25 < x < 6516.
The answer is 0.02 mag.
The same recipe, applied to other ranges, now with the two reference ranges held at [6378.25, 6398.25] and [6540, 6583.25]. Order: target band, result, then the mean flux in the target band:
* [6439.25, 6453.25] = -0.03 mag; 3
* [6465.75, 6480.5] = -0.05 mag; 3.03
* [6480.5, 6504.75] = 0.03 mag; 2.78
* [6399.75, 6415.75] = 0.00 mag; 2.96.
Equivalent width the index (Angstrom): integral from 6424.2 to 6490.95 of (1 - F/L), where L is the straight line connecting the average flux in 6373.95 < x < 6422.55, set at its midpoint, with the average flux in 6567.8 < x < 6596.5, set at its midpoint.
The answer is 0.1 Angstrom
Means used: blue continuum 2.96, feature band 2.93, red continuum 2.88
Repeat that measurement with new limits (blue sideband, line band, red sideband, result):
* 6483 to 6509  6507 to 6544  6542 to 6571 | -2.9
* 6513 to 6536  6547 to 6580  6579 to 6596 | 1.8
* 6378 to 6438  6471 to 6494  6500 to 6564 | 0.2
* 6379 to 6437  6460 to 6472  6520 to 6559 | -0.2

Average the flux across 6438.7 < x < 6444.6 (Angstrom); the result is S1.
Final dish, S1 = 2.99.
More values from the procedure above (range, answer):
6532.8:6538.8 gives 2.9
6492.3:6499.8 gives 2.91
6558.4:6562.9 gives 2.92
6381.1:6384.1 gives 2.91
